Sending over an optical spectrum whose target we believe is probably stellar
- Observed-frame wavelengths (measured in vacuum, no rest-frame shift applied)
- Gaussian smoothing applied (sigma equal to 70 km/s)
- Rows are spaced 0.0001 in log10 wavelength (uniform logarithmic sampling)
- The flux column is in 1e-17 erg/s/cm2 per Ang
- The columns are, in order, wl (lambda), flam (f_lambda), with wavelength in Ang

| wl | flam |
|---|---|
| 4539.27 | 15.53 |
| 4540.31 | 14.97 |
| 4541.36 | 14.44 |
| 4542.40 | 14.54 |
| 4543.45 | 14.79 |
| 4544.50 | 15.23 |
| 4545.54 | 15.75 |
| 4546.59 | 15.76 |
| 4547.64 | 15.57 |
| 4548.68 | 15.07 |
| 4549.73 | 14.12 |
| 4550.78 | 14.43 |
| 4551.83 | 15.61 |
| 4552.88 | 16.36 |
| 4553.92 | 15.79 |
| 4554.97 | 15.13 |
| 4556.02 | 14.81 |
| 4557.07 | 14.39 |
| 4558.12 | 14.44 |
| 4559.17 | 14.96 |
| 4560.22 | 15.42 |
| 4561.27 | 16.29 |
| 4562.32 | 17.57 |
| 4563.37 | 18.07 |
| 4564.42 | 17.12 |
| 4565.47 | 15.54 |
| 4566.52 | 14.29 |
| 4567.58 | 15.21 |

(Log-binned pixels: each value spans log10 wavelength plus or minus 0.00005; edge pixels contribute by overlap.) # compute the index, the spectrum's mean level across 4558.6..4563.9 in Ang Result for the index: 16.5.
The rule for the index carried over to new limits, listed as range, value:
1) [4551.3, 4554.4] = 15.9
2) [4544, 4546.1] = 15.5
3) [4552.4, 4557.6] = 15.3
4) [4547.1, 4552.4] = 15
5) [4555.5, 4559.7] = 14.6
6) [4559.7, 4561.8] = 15.9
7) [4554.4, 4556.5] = 15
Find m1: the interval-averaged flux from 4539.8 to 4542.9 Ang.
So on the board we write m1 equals 14.7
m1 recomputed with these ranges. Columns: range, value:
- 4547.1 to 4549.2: 15.4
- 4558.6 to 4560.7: 15.2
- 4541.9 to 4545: 14.8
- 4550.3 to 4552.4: 15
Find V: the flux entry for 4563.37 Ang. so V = 18.07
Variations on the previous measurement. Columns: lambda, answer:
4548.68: 15.07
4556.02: 14.81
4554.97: 15.13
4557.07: 14.39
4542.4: 14.54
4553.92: 15.79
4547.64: 15.57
